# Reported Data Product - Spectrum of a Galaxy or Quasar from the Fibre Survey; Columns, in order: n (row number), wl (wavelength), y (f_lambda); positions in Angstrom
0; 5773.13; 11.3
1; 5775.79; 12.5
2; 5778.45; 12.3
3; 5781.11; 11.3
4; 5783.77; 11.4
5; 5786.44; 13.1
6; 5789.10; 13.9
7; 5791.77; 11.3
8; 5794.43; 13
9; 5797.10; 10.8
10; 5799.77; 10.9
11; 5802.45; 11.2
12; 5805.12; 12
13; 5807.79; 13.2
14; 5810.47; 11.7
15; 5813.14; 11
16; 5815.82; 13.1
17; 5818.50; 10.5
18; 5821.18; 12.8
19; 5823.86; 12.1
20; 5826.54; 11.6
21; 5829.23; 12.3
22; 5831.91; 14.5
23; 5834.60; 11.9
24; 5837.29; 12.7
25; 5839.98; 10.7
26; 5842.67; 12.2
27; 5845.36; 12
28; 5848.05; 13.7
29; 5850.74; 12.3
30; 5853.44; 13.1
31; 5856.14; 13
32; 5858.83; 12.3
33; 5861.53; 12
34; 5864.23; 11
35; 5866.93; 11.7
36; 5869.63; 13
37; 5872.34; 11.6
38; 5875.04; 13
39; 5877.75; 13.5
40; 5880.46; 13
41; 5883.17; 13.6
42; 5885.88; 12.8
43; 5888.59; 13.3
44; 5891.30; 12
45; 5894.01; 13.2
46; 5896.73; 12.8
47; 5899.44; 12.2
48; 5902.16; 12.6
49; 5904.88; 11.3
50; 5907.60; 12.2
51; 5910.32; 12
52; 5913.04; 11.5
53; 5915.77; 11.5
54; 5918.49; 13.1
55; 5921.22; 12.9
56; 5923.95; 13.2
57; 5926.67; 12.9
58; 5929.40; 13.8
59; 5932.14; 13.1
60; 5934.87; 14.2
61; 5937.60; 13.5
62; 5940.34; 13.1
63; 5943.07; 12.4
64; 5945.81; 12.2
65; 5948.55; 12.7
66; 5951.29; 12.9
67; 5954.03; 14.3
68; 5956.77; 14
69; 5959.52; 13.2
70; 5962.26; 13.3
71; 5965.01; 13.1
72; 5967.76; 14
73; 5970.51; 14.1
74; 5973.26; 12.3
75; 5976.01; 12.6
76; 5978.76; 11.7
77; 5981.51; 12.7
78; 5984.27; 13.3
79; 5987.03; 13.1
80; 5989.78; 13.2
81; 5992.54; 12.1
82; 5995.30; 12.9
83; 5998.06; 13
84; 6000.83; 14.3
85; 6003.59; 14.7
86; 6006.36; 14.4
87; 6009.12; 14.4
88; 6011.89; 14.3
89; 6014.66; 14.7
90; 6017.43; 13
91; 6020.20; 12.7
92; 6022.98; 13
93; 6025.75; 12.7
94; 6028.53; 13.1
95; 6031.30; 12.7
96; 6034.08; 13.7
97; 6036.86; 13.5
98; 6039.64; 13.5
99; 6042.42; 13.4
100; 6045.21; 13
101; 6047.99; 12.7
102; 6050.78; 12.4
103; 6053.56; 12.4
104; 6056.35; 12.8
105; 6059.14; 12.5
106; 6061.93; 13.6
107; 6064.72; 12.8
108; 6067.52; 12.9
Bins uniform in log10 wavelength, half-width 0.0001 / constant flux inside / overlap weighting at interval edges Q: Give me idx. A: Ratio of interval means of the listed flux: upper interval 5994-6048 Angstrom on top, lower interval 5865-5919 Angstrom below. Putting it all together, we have 1.08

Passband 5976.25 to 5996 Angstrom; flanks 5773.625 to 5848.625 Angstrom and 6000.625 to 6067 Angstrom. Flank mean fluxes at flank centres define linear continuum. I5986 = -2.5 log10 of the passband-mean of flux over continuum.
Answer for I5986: 0.03 mag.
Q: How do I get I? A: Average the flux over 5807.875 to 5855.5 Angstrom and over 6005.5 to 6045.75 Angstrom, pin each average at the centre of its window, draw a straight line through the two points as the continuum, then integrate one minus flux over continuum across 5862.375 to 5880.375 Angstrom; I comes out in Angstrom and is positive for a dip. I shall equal 0.3 Angstrom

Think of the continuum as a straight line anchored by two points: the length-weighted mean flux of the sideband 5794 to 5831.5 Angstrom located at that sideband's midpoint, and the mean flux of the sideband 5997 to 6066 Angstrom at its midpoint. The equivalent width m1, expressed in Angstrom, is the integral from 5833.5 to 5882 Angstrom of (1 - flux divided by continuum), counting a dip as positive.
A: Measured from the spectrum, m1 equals -0.7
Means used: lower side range 11.9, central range 12.4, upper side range 13.3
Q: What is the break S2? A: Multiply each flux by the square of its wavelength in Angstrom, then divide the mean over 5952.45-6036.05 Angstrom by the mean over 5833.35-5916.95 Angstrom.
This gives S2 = 1.12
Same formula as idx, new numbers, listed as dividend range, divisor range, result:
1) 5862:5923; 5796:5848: 1.04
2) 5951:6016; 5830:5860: 1.07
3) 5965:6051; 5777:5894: 1.08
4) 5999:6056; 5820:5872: 1.09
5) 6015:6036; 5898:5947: 1.03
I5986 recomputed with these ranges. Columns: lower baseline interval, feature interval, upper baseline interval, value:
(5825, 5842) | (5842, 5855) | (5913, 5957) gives -0.026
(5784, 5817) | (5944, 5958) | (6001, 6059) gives -0.023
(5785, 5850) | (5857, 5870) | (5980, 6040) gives 0.044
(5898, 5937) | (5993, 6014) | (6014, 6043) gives -0.068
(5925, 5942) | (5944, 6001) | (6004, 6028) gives 0.039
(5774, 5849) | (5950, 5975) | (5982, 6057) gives -0.040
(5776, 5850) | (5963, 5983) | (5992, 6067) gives 0.003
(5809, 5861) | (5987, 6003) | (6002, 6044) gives 0.017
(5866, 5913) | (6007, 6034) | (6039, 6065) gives -0.051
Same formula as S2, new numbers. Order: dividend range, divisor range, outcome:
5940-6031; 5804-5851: 1.14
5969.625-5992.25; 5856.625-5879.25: 1.08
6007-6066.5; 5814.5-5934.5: 1.11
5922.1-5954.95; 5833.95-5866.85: 1.11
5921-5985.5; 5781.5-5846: 1.14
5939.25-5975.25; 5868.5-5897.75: 1.05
